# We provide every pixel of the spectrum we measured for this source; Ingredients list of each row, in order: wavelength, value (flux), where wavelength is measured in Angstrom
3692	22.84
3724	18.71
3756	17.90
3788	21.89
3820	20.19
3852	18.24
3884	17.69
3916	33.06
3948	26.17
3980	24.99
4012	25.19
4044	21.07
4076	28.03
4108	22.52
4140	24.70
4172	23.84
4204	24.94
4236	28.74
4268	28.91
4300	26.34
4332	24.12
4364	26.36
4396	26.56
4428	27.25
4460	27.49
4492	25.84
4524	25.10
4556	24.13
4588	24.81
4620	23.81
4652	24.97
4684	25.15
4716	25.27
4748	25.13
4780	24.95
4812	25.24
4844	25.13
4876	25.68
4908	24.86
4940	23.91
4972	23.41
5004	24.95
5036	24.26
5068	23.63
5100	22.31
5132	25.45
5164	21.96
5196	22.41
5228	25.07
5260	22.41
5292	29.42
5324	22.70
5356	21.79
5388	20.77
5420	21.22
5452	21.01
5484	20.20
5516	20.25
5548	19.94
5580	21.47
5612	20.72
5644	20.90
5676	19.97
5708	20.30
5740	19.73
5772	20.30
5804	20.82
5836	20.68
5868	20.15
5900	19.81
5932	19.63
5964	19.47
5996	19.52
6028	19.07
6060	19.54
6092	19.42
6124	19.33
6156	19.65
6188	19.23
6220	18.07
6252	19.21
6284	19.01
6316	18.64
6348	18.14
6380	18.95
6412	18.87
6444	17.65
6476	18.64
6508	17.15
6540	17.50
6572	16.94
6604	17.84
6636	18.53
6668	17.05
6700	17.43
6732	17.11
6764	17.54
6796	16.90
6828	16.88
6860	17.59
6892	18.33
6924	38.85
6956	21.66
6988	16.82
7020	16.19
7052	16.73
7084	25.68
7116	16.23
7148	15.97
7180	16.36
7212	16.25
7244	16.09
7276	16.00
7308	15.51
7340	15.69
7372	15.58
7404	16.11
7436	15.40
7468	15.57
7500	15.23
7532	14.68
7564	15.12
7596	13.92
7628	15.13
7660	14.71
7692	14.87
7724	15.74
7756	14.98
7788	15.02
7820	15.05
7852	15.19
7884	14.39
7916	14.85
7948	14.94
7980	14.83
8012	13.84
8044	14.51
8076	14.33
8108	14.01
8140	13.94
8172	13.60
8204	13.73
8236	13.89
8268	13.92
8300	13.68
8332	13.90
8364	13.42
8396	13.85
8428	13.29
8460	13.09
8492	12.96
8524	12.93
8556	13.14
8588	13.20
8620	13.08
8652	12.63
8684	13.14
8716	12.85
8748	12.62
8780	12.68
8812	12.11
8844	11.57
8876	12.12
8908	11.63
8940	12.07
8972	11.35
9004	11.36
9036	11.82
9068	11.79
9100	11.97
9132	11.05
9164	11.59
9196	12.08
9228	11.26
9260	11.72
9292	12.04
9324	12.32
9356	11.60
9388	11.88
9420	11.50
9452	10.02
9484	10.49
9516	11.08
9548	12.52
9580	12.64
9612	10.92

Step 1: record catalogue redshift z 0.05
